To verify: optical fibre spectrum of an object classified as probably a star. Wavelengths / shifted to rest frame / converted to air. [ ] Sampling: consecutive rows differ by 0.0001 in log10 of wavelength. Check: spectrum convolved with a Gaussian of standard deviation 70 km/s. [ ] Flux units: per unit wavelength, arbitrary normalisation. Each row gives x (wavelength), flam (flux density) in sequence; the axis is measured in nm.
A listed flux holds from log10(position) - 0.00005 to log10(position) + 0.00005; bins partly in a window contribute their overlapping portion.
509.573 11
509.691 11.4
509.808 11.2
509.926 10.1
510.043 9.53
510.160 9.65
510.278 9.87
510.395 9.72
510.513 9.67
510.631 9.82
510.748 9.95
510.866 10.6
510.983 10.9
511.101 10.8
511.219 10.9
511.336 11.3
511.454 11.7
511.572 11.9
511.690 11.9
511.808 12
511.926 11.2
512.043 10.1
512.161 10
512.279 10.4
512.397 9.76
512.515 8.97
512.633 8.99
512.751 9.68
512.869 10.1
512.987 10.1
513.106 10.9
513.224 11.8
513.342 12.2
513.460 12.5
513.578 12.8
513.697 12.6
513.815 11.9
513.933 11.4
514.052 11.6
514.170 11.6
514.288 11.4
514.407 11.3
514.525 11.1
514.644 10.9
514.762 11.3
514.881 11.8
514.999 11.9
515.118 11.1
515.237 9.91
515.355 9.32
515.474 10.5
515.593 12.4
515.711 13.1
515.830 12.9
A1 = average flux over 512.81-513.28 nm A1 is 10.7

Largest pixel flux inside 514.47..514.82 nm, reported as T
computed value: 11.3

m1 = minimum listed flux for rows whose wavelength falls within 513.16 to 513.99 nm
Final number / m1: 11.4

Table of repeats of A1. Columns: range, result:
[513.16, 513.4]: 12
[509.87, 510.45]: 9.79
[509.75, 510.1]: 10.3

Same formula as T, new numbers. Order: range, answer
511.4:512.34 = 12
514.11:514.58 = 11.6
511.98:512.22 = 10.1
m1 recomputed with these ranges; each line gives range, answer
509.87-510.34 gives 9.53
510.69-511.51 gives 9.95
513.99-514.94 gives 10.9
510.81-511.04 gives 10.6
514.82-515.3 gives 9.91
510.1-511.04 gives 9.65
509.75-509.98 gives 10.1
